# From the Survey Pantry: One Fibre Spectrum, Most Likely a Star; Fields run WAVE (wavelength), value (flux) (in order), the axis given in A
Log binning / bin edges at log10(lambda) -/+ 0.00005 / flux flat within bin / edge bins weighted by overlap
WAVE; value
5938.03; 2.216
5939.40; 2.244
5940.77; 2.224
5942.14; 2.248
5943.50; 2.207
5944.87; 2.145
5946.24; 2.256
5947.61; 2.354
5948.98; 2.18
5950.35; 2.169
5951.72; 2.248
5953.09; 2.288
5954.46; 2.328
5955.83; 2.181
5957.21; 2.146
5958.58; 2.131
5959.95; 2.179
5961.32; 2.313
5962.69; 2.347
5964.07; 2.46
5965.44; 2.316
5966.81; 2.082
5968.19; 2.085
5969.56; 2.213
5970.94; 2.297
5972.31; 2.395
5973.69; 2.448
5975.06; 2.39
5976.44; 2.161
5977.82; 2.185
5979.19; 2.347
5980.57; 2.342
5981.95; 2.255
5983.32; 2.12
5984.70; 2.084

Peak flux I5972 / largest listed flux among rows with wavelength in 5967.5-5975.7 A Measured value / 2.448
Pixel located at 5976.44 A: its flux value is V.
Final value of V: 2.161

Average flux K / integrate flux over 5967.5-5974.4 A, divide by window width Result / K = 2.29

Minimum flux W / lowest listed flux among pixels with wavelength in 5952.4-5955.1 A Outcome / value 2.288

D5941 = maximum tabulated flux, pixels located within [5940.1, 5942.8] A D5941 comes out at 2.248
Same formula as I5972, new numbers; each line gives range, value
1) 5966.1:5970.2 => 2.213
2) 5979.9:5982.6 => 2.342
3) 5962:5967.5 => 2.46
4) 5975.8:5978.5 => 2.185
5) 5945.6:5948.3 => 2.354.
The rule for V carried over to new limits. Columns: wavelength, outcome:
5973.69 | 2.448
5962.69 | 2.347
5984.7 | 2.084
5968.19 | 2.085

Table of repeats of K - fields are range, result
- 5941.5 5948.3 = 2.24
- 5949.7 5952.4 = 2.21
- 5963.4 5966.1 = 2.39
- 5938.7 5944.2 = 2.23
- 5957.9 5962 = 2.21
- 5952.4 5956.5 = 2.27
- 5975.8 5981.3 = 2.26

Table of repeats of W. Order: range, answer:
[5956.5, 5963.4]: 2.131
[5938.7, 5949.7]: 2.145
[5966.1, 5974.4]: 2.082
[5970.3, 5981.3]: 2.161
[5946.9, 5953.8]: 2.169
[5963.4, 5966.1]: 2.316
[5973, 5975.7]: 2.39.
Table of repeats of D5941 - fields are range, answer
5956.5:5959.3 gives 2.146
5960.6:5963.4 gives 2.347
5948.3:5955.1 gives 2.328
